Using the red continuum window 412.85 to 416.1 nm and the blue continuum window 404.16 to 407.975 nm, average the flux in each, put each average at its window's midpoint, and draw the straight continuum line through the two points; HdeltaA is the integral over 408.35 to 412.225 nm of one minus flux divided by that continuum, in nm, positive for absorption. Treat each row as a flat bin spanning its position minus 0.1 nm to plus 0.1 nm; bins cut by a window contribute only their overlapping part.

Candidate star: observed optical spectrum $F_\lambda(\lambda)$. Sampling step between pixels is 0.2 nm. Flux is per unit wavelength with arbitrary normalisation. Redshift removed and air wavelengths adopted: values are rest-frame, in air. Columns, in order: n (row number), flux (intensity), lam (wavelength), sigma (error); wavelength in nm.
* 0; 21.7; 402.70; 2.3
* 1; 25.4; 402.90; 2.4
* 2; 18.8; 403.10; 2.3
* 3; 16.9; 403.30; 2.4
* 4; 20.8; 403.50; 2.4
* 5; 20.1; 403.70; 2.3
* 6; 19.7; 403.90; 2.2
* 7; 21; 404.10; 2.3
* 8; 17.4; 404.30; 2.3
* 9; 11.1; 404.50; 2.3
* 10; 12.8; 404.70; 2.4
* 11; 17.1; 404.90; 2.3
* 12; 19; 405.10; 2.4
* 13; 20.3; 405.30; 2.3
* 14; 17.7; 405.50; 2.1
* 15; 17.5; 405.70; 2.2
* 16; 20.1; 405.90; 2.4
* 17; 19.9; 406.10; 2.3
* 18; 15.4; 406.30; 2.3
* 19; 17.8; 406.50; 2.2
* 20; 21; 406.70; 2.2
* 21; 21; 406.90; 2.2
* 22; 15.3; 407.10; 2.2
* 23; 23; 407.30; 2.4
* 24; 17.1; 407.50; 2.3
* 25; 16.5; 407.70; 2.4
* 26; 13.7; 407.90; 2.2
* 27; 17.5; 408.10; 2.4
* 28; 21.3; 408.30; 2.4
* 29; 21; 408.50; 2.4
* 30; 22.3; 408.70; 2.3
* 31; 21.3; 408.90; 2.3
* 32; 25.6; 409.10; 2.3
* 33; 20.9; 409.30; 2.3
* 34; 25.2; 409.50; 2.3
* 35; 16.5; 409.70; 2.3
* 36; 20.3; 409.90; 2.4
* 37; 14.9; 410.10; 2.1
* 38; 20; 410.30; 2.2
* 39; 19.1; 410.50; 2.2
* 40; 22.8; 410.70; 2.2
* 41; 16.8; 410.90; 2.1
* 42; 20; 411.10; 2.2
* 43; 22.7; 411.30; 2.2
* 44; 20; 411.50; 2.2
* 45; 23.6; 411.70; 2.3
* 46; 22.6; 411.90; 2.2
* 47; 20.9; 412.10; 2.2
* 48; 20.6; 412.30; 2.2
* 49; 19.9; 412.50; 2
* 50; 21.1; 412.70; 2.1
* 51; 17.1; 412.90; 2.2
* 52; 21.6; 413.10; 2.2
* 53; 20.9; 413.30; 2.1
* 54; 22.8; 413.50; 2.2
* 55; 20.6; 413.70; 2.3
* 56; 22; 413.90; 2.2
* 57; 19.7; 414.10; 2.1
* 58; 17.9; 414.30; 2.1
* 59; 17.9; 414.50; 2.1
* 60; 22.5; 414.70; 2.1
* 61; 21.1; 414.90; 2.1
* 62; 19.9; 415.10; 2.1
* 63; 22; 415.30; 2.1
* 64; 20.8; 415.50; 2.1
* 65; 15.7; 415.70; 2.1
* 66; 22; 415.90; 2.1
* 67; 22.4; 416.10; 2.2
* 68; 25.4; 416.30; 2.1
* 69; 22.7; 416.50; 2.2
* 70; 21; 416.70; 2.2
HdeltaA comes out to -0.38 nm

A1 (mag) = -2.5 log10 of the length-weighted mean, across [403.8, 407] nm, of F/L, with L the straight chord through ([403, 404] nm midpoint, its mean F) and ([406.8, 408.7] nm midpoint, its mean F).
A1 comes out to 0.06 mag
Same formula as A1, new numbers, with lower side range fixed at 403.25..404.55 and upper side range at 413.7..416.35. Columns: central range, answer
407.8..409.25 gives -0.056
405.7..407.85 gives 0.028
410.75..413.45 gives -0.033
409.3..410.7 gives -0.003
